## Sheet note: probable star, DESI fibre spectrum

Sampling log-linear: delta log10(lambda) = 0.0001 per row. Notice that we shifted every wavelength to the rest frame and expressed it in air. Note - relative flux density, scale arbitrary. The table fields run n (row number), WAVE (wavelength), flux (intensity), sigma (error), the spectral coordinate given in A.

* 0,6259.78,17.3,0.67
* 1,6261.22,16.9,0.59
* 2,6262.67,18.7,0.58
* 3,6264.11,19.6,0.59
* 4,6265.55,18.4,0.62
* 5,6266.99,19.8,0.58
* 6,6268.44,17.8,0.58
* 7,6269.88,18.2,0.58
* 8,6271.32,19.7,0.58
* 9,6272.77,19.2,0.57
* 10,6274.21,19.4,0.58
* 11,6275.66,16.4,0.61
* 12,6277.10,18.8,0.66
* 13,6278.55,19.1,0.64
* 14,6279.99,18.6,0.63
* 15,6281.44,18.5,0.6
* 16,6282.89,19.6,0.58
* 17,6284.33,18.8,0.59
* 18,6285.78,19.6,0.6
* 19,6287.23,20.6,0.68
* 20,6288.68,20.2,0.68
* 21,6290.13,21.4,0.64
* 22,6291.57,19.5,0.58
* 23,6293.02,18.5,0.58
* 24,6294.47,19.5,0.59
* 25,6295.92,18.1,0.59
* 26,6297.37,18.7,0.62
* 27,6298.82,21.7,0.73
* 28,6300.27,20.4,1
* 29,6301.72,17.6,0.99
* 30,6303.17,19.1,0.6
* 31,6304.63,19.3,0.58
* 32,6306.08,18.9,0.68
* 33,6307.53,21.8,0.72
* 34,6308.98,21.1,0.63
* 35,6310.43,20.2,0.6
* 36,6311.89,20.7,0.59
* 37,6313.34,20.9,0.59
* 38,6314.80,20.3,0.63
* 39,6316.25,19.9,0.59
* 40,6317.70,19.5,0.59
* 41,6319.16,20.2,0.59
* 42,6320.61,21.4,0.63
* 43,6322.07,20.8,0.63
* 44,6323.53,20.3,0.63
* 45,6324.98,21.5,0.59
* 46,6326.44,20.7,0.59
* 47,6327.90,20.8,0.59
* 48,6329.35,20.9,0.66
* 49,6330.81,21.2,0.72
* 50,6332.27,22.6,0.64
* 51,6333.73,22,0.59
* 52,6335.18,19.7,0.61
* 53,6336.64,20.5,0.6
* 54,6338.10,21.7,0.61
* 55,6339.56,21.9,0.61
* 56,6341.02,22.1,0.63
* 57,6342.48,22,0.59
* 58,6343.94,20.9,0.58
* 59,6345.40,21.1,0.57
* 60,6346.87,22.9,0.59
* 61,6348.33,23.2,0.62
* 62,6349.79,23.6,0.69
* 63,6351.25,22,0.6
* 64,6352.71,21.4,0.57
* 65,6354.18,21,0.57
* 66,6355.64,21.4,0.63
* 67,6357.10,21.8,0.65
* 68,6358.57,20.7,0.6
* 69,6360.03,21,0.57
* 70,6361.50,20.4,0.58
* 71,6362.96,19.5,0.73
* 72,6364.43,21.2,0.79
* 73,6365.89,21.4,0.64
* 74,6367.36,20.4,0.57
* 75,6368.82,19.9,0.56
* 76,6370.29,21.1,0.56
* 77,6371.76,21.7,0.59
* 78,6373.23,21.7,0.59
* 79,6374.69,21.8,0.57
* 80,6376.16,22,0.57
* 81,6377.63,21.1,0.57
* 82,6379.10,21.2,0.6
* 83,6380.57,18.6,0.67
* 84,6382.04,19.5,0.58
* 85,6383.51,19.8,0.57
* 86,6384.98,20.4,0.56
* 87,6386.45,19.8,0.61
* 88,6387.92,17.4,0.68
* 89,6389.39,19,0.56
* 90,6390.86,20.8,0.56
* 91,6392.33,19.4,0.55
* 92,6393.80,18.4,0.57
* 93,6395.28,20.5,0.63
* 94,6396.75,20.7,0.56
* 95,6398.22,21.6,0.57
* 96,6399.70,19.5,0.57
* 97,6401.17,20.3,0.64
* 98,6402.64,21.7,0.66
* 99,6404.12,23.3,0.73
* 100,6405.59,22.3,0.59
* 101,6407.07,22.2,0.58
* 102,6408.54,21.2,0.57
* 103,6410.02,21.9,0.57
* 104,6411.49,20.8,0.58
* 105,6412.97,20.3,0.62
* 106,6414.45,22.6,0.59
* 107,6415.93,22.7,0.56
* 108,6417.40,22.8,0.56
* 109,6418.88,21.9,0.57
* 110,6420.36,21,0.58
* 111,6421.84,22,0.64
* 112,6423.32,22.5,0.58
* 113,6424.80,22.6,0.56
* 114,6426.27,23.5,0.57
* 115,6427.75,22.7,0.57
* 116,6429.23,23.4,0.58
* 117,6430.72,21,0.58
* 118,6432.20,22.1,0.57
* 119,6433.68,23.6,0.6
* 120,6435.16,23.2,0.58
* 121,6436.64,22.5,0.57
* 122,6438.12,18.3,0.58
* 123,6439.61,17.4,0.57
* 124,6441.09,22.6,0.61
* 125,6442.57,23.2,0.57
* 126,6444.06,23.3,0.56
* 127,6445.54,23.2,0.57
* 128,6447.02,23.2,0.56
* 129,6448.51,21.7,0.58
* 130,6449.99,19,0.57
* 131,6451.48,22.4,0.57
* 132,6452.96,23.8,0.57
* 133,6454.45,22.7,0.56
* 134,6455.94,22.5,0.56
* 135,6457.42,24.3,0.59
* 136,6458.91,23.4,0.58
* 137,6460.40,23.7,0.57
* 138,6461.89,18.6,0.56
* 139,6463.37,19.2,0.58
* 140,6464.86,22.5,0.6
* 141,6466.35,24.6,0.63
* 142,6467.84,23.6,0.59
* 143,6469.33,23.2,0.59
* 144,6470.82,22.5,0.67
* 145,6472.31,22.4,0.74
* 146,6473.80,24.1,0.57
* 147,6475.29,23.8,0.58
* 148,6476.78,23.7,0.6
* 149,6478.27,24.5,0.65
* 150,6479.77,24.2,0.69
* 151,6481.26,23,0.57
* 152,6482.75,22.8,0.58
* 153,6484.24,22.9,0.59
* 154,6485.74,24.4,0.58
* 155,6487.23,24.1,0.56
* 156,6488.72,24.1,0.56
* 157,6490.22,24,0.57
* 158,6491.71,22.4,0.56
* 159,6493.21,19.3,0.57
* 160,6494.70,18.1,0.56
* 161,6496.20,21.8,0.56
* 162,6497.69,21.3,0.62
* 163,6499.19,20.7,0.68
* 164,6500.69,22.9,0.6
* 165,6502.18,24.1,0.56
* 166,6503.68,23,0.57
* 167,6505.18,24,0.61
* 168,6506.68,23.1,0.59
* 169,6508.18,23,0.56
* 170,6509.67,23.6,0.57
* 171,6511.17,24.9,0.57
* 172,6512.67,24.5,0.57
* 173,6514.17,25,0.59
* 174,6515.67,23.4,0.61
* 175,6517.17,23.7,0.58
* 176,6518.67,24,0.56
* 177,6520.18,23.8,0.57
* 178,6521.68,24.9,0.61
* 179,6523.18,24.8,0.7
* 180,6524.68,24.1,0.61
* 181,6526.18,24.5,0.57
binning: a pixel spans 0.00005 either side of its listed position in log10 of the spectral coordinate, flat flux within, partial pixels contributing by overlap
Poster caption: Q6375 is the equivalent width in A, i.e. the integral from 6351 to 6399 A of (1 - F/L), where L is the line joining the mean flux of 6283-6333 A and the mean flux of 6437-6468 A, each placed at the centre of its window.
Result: 1.1 A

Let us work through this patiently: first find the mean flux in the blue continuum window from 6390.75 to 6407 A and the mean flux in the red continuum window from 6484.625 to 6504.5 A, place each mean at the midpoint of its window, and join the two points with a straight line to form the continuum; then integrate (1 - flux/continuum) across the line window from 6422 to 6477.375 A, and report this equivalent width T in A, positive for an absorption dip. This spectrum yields -2.0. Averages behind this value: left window 20.8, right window 22.3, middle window 22.4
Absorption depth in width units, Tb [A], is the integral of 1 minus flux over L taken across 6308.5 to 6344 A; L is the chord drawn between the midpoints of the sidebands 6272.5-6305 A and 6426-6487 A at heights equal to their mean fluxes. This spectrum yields -1.7 A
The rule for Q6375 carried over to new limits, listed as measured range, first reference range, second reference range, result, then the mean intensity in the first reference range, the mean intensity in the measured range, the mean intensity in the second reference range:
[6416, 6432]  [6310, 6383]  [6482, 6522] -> -0.2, 21.1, 22.3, 23.1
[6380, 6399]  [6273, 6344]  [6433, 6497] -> 1.5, 20.2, 19.7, 22.5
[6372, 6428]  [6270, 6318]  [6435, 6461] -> 0.8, 19.5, 21.1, 22.2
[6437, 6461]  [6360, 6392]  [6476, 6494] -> 0.2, 20.4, 22.2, 23.3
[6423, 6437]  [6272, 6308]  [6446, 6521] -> -0.5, 19.3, 22.7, 22.9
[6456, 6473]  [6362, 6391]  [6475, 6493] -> 0.3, 20.4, 22.5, 23.5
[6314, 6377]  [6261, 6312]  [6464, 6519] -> -2.5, 19.3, 21.2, 23.2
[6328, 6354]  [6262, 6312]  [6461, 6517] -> -1.8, 19.3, 21.7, 22.9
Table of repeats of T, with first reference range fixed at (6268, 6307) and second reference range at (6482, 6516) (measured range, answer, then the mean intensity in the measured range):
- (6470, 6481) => -0.52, 23.6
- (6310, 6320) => -0.30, 20.3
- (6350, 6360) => -0.54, 21.5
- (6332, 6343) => -0.79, 21.5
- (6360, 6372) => -0.06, 20.7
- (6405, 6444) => -0.63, 22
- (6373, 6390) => 0.56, 20.2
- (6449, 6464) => 0.13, 22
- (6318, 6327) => -0.43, 20.7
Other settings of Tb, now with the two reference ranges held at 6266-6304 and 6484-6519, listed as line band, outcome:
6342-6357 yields -1.2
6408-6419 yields -0.2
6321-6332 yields -0.6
